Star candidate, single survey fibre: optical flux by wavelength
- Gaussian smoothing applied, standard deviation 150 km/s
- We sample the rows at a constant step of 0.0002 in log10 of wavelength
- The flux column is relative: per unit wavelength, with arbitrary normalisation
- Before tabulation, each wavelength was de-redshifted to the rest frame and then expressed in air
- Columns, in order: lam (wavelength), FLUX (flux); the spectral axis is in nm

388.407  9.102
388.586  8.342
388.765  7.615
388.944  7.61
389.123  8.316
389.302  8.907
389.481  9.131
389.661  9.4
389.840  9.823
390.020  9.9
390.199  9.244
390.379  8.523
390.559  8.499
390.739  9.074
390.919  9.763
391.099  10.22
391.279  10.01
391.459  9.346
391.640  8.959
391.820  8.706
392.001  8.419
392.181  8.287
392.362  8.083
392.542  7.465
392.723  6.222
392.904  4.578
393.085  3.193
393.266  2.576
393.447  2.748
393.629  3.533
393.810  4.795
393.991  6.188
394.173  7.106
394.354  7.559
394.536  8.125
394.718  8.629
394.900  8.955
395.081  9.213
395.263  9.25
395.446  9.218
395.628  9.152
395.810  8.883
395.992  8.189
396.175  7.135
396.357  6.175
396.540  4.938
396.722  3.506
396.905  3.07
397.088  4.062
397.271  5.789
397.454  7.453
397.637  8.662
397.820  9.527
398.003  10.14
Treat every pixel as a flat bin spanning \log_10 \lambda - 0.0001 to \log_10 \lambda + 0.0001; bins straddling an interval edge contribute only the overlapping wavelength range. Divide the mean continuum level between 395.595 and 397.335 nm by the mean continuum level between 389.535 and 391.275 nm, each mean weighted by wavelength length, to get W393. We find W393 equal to 0.64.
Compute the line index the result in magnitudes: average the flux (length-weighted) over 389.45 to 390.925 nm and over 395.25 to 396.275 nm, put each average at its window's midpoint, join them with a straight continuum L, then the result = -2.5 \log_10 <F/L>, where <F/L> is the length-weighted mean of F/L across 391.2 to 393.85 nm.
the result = 0.356 mag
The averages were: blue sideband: 9.24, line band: 6.47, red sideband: 8.57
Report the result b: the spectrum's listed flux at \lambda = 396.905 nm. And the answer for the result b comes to 3.07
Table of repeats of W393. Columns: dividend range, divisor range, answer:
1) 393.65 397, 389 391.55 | 0.77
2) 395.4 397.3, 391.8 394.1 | 1.12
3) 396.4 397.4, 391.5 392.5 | 0.53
